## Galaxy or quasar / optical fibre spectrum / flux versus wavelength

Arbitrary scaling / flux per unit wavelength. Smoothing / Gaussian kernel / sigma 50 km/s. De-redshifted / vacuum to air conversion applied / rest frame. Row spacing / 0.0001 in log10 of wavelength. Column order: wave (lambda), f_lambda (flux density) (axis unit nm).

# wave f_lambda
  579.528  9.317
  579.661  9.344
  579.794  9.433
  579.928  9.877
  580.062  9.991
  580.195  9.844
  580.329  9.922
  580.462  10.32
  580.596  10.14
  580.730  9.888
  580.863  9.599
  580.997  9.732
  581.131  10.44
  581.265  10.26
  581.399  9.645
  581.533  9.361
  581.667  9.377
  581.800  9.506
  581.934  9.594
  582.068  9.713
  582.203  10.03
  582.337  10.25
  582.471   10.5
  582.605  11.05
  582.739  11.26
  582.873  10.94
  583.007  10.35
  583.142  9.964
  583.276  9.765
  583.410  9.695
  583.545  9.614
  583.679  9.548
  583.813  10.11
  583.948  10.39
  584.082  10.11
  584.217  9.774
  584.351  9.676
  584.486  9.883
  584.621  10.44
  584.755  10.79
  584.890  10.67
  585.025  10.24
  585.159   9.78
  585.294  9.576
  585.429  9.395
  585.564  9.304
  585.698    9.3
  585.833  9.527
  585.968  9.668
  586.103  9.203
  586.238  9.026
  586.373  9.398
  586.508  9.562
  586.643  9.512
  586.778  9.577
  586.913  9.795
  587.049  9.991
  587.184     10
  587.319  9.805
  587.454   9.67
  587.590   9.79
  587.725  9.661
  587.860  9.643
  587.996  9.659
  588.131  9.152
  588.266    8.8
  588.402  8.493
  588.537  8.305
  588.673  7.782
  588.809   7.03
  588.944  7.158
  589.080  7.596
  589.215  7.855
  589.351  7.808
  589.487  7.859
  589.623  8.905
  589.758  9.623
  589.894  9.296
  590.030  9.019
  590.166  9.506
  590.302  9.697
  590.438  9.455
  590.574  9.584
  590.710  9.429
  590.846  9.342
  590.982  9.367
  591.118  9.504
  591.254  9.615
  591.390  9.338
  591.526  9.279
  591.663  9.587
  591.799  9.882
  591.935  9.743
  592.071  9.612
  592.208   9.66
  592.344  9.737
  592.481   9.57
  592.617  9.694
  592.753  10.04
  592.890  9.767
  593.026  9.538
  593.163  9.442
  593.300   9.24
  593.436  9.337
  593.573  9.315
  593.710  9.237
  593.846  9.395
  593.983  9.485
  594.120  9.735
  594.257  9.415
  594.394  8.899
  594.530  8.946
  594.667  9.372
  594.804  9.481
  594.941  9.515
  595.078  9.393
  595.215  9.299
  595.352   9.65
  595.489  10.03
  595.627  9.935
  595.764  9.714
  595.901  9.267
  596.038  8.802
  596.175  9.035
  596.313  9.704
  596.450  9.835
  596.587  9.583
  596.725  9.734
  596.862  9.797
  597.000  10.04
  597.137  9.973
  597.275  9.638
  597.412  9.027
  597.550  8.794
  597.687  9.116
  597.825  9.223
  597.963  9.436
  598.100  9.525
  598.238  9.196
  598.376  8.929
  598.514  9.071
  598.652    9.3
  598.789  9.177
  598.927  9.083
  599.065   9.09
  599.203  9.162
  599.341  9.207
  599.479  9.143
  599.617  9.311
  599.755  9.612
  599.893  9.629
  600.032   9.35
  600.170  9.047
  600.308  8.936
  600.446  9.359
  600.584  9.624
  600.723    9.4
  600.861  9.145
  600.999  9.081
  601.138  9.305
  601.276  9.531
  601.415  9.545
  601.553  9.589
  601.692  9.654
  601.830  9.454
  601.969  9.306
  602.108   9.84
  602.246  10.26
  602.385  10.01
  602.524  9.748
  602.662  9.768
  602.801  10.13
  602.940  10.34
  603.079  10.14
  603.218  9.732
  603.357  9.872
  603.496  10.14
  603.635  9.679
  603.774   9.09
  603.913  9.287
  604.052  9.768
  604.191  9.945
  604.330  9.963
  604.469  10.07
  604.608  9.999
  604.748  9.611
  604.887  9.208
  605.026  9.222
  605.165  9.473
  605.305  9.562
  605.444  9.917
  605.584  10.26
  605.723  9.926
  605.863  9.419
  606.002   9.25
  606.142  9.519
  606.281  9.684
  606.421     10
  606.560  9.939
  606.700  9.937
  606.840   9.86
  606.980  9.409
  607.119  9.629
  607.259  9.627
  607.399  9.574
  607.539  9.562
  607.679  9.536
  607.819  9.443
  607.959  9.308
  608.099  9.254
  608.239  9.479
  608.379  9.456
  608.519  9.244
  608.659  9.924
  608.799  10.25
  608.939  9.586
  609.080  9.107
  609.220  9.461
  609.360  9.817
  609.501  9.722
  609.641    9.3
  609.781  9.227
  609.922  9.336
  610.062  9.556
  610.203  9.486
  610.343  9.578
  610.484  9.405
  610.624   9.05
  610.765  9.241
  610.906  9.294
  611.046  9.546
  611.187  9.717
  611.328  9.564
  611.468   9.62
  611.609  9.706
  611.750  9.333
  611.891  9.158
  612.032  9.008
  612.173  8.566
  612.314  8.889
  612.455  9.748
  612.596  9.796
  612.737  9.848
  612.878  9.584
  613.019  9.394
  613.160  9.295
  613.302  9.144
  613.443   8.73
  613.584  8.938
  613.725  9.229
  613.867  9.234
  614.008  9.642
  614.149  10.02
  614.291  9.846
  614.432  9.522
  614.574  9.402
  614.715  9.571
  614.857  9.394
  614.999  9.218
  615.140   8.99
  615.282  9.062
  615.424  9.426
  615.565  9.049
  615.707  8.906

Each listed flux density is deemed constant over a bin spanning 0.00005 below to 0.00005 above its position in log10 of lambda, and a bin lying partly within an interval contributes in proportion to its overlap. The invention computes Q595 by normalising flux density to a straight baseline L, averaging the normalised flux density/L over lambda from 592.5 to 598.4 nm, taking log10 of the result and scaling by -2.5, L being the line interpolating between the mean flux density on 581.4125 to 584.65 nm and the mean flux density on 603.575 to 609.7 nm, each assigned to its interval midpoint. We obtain 0.04 mag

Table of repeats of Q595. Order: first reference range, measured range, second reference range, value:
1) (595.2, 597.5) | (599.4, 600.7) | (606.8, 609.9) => 0.03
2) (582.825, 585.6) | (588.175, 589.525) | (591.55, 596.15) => 0.23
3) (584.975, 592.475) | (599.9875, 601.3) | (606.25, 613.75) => 0.01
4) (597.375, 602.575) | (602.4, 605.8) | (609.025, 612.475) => -0.05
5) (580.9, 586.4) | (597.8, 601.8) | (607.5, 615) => 0.04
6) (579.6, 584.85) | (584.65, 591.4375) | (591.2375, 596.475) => 0.06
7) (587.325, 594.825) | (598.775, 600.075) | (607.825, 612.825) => 0.00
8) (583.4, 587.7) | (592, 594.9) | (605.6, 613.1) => 0.02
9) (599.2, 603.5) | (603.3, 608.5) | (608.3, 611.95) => -0.01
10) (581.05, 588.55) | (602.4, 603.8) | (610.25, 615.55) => -0.04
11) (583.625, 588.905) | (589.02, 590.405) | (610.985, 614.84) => 0.09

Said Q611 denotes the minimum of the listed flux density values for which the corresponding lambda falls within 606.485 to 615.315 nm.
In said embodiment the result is 8.566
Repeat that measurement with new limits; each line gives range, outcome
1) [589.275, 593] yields 7.808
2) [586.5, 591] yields 7.03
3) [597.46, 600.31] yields 8.794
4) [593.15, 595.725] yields 8.899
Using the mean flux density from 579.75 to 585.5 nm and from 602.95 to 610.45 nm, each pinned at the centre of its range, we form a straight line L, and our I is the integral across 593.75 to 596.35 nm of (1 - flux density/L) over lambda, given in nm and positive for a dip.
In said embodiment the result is 0.10 nm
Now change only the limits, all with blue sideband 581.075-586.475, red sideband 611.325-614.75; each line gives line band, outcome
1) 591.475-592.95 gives 0.012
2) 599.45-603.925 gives 0.005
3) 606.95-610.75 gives -0.010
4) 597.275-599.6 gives 0.116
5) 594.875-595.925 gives 0.010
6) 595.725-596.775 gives 0.027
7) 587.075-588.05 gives 0.010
